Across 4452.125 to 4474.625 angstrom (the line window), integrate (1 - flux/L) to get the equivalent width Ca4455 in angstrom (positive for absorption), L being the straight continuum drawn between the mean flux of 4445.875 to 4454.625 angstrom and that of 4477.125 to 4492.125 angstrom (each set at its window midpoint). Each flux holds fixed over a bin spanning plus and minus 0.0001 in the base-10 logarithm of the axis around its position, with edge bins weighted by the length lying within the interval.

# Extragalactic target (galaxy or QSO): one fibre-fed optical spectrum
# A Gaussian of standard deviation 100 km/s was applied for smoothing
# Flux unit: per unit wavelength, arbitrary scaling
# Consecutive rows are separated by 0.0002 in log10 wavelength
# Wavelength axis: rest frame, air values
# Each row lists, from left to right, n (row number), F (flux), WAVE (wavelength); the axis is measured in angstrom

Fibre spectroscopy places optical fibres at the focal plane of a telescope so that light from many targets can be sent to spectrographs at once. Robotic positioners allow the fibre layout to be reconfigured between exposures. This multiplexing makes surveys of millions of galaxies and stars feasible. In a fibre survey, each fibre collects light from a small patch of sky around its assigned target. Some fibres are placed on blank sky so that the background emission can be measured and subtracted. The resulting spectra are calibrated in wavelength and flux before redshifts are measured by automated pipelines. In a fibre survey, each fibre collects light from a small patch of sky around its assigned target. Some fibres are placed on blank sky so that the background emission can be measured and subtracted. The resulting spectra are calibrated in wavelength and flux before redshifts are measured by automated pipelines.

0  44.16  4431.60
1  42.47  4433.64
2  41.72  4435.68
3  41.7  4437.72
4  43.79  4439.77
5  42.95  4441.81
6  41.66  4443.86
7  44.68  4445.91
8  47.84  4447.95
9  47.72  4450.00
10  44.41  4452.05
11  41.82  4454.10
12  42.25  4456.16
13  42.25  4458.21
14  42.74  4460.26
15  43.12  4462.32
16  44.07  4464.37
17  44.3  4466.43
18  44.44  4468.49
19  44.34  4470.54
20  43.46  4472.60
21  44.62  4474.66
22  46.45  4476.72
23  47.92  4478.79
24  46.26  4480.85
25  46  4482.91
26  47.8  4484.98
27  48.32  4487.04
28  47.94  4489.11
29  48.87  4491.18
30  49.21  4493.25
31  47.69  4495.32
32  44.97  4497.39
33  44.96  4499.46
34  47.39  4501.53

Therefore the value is 1.4 angstrom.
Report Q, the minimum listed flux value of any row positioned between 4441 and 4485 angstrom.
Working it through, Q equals 41.66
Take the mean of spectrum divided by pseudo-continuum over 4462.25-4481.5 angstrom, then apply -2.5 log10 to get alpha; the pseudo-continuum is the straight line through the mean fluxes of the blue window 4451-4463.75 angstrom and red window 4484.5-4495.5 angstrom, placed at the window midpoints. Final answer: 0.01 mag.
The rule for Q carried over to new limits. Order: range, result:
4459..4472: 42.74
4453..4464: 41.82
